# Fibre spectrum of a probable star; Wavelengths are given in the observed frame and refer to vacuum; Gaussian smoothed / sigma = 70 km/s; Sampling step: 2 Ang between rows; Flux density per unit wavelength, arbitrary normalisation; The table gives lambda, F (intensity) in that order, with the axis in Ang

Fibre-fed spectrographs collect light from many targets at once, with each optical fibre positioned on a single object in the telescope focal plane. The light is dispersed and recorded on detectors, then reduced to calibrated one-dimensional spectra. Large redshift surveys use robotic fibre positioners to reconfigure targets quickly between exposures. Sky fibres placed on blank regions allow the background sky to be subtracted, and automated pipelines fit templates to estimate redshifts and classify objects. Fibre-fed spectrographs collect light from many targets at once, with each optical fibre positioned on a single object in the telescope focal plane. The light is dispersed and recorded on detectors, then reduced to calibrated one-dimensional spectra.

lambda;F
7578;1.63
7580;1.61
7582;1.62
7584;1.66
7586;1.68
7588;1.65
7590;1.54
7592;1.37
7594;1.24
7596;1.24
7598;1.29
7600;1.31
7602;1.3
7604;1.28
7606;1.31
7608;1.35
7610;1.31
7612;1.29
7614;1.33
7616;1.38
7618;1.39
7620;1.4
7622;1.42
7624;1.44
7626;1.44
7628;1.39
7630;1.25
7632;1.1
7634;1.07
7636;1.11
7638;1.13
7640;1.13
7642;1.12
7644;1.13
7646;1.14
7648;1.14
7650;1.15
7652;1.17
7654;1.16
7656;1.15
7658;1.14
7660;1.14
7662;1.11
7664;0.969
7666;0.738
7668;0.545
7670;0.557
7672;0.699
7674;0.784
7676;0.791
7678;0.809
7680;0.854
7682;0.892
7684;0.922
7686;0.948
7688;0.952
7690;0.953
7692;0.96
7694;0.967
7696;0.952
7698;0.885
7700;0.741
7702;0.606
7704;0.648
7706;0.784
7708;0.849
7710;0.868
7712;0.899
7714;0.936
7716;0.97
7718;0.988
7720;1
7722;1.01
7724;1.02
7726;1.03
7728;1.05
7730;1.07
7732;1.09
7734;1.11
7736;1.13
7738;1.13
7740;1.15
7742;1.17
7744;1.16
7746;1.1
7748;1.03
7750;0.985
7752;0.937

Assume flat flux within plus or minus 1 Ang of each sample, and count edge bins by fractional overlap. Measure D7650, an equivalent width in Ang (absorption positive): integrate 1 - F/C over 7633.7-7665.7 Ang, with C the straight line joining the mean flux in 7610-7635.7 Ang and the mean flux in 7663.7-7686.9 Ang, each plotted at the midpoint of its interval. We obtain -2.3 Ang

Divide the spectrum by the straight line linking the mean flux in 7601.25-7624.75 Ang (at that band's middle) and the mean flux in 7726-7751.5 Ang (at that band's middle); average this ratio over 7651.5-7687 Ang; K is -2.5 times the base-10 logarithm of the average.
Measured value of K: 0.337 mag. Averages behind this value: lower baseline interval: 1.35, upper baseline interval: 1.09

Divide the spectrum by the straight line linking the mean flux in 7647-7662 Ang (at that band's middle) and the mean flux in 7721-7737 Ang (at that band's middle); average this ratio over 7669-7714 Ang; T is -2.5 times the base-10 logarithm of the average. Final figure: 0.30 mag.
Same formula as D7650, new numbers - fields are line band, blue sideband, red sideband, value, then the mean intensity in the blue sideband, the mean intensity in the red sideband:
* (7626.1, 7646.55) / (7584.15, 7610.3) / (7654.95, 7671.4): -1.16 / 1.39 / 0.914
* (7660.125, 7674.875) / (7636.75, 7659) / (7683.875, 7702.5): 3.48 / 1.14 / 0.895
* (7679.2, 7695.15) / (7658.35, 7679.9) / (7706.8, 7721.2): -1.19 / 0.826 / 0.929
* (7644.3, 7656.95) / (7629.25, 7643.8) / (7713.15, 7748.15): -0.36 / 1.13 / 1.06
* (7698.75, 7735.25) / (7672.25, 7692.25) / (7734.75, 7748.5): 3.58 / 0.877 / 1.13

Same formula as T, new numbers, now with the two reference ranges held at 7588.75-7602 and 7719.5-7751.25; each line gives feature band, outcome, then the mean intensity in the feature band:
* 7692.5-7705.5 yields 0.382 mag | 0.805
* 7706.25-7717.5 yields 0.238 mag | 0.9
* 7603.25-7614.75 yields -0.002 mag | 1.31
